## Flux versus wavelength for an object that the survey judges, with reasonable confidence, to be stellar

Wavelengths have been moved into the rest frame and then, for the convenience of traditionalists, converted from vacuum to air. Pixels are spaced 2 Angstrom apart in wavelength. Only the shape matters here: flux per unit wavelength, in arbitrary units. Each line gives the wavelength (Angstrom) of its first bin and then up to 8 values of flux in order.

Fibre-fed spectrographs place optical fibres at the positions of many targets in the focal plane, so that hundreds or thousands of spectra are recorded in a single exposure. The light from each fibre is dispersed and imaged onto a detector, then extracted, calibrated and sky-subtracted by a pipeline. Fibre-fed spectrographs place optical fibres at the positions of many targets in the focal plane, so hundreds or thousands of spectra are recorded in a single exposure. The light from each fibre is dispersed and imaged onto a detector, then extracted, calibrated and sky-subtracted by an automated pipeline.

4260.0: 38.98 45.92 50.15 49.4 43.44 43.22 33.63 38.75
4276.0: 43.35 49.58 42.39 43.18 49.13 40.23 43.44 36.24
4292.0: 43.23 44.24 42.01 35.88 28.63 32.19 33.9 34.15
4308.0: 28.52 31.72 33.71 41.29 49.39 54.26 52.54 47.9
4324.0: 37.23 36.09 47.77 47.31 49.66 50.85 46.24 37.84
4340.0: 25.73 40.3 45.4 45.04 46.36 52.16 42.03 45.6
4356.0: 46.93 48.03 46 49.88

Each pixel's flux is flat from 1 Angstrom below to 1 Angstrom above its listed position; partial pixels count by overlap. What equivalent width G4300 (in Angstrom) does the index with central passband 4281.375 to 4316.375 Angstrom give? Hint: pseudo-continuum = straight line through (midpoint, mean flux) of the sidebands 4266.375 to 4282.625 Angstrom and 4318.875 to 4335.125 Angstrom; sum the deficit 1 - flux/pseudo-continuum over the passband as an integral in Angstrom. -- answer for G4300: 4.75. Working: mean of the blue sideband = 42.4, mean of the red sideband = 46.2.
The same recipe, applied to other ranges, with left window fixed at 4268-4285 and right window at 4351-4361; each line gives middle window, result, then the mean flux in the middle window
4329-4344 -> 0.76 Angstrom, 42.8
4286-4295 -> 0.38 Angstrom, 41.6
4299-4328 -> 3.46 Angstrom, 39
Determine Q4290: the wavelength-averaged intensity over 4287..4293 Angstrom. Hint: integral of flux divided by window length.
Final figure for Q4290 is 41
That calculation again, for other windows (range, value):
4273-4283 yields 43.5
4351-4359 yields 45.6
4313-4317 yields 45.3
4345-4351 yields 47.9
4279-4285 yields 44.9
